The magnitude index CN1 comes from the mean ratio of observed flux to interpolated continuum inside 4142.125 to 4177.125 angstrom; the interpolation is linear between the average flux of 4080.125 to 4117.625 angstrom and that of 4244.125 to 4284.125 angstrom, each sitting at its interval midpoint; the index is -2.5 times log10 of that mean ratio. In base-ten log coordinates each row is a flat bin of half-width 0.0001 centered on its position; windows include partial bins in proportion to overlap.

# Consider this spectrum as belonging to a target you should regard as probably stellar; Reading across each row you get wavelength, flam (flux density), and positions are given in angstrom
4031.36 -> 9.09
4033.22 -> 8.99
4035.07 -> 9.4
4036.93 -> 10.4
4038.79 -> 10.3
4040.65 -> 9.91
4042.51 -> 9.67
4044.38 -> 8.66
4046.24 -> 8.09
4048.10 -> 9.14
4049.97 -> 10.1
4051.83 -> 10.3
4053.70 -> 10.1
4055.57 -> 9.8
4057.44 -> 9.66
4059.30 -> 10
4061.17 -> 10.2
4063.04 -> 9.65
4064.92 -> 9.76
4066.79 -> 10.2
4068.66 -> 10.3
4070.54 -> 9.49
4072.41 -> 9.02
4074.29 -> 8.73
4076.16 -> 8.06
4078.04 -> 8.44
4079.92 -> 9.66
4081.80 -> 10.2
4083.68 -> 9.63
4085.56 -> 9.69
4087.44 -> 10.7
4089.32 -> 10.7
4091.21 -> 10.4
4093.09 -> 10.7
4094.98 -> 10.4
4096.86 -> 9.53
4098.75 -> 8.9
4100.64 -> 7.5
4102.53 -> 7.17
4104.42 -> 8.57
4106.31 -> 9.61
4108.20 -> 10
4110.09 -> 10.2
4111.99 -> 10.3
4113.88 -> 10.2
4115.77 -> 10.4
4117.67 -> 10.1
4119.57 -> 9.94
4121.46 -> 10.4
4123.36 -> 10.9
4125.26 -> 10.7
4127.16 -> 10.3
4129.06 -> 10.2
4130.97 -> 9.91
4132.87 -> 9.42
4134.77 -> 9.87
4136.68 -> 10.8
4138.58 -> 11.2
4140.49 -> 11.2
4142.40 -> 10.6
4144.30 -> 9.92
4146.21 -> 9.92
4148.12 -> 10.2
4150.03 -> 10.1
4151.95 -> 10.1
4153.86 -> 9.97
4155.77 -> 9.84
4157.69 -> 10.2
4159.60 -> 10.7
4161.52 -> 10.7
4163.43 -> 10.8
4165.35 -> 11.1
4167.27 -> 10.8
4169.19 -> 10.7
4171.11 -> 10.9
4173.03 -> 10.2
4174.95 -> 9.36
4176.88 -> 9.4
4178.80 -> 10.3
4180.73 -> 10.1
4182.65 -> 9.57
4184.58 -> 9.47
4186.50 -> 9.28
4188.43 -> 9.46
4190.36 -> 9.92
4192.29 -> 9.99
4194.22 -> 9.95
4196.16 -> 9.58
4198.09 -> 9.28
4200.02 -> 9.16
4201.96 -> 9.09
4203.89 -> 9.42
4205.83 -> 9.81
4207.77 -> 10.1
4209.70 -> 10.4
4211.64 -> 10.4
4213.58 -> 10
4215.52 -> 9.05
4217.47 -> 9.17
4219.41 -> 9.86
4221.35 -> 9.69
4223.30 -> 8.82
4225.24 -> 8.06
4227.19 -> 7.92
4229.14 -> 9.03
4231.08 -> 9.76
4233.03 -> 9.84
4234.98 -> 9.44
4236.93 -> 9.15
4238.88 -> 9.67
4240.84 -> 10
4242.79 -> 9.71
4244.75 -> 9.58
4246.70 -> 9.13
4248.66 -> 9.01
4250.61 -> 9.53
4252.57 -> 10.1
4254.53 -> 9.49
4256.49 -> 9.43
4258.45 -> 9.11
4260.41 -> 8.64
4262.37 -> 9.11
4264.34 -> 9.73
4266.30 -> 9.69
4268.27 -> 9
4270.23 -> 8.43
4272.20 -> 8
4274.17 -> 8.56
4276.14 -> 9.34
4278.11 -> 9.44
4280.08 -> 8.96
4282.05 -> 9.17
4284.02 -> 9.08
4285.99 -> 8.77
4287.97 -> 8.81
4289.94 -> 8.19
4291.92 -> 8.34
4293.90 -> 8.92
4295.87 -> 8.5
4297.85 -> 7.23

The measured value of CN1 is -0.09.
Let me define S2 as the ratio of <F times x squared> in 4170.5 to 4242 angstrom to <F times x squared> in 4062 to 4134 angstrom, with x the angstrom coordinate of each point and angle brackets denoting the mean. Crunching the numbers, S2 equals 1.04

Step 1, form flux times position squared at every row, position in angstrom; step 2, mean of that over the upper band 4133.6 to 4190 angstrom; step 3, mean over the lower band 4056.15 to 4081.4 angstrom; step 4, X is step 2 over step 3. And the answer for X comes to 1.13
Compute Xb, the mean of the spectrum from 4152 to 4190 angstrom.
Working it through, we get 10.1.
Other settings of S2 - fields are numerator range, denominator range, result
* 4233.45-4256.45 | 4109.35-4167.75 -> 0.97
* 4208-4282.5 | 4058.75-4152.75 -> 1.01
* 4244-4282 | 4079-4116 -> 1.02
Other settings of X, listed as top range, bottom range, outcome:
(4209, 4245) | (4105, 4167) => 0.96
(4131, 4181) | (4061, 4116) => 1.11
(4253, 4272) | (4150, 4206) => 0.96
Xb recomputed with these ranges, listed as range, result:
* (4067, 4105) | 9.41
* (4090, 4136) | 9.83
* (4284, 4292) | 8.62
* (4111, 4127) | 10.4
